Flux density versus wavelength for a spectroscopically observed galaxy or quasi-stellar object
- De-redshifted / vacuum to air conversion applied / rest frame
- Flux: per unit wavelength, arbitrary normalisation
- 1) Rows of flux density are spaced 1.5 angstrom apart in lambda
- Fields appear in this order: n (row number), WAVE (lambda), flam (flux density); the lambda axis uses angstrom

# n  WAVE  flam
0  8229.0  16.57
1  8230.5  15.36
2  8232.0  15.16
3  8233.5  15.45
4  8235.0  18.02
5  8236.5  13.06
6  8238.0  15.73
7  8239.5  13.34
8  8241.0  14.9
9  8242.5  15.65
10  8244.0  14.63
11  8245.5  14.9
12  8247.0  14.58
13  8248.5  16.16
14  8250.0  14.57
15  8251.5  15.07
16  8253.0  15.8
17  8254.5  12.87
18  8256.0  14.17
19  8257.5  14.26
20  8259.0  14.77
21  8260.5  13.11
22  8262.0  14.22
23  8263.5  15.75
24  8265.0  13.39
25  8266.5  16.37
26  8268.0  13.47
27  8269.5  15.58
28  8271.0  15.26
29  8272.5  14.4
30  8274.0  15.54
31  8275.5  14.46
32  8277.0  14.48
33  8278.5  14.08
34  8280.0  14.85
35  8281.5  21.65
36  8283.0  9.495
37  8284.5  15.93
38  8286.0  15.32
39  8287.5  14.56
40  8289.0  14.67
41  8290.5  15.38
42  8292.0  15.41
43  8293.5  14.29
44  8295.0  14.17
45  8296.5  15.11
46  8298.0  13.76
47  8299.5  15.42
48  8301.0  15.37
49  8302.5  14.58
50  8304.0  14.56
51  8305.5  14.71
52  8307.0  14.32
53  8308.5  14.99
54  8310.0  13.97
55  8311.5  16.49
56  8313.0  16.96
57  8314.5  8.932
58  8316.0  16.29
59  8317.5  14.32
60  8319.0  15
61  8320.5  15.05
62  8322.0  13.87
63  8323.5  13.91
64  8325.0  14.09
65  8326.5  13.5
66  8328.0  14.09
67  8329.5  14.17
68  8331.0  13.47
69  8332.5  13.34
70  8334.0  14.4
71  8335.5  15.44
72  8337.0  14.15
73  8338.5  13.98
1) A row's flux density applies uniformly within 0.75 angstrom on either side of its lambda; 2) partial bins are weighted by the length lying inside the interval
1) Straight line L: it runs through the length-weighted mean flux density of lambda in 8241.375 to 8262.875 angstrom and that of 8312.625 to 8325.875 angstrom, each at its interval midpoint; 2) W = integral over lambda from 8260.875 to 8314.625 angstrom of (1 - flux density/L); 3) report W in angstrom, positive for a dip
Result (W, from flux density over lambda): -1.6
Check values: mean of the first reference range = 14.6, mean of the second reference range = 14.2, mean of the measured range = 14.8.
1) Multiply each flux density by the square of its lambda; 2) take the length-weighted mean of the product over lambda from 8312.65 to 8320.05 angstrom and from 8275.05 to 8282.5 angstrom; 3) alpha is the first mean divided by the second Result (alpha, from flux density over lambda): 0.9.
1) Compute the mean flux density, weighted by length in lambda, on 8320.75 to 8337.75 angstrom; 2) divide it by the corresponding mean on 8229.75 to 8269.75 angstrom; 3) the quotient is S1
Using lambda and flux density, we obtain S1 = 0.9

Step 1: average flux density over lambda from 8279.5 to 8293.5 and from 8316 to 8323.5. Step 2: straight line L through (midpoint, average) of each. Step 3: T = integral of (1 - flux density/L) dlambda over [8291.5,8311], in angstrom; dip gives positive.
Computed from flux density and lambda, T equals 0.4 angstrom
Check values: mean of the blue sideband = 15.2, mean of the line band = 14.7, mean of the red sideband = 14.7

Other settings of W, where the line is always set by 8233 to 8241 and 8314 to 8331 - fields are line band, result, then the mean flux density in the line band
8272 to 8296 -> -0.7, 14.9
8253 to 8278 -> 0.3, 14.5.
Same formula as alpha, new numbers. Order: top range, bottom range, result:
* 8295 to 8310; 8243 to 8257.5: 1.01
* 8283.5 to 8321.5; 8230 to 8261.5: 1.01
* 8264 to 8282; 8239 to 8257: 1.04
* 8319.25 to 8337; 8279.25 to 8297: 0.95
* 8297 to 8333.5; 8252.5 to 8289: 0.99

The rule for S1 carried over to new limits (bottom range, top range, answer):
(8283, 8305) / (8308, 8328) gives 0.98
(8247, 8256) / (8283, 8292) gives 0.99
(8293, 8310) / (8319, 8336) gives 0.97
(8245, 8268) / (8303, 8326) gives 0.99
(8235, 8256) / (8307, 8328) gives 0.97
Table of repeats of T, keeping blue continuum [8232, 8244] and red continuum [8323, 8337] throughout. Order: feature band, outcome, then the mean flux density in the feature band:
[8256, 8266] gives 0.4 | 14.3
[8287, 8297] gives -0.2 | 14.8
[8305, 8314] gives -0.5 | 15.1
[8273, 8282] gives -0.6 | 15.6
